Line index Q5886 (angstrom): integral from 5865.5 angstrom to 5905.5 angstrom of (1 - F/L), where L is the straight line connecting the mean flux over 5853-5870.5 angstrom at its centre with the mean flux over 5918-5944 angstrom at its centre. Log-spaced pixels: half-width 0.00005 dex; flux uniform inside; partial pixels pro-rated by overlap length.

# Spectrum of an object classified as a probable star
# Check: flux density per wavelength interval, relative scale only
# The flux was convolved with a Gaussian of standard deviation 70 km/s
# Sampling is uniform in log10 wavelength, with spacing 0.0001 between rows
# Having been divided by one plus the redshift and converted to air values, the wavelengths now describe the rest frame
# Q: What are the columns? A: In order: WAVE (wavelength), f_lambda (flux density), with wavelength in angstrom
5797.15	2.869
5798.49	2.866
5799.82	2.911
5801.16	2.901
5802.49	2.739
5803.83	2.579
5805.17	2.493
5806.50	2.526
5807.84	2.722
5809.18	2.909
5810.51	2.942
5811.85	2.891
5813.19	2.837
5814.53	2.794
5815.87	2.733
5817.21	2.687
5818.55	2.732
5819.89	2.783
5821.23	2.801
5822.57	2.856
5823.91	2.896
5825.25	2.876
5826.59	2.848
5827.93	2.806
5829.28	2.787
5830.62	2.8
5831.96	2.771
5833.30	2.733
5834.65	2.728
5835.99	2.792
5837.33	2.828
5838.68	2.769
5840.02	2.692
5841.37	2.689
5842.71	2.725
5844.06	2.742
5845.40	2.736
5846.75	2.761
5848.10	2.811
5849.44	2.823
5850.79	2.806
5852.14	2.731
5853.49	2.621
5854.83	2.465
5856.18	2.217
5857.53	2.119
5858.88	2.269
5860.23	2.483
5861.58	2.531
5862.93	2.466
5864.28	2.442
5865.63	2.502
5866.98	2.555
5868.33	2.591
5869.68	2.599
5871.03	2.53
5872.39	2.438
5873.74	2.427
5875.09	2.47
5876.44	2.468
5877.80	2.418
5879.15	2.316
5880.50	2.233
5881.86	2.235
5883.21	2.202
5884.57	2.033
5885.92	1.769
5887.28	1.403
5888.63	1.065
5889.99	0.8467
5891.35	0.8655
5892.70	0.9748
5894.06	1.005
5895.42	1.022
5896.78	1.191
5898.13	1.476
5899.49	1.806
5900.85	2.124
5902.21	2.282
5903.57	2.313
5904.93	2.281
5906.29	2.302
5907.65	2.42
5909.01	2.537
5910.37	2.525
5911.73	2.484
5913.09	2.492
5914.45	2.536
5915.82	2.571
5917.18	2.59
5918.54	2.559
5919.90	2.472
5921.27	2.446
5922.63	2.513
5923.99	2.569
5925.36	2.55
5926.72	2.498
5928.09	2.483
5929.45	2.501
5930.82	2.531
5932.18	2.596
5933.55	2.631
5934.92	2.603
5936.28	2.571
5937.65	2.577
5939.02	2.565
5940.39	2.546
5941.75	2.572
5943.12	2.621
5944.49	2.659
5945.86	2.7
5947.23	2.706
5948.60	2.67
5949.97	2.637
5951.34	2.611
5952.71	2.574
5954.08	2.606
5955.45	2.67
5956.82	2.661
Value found 8.7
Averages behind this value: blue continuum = 2.45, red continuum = 2.55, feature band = 1.94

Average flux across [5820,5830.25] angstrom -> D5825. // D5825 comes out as 2.83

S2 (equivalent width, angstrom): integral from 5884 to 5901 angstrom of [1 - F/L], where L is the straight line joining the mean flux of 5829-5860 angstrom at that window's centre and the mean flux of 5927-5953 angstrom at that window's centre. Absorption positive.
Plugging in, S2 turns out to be 8.4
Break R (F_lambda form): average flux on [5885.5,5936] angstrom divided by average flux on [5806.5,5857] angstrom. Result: 0.77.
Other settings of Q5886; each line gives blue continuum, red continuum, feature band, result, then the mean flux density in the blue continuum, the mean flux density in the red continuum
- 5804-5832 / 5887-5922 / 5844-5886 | -2.4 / 2.78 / 1.95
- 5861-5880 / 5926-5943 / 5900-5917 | 0.8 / 2.48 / 2.56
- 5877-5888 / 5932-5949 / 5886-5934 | 5.4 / 2.08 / 2.62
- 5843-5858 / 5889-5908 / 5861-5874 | -1.4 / 2.63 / 1.61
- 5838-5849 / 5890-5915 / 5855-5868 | 0.4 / 2.74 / 1.89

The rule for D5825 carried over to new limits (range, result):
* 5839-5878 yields 2.56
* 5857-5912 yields 2.07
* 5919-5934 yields 2.53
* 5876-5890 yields 1.95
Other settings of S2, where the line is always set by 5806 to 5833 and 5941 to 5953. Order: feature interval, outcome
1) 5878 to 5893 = 5.8 angstrom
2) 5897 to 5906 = 2.3 angstrom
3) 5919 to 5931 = 0.7 angstrom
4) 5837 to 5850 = 0.1 angstrom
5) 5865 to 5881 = 1.6 angstrom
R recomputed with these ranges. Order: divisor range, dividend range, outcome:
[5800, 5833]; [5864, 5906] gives 0.71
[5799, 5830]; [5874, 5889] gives 0.75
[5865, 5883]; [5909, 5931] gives 1.03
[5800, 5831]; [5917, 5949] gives 0.92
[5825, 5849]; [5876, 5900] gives 0.58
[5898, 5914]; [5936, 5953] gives 1.15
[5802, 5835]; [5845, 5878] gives 0.91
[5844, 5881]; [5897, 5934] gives 0.95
